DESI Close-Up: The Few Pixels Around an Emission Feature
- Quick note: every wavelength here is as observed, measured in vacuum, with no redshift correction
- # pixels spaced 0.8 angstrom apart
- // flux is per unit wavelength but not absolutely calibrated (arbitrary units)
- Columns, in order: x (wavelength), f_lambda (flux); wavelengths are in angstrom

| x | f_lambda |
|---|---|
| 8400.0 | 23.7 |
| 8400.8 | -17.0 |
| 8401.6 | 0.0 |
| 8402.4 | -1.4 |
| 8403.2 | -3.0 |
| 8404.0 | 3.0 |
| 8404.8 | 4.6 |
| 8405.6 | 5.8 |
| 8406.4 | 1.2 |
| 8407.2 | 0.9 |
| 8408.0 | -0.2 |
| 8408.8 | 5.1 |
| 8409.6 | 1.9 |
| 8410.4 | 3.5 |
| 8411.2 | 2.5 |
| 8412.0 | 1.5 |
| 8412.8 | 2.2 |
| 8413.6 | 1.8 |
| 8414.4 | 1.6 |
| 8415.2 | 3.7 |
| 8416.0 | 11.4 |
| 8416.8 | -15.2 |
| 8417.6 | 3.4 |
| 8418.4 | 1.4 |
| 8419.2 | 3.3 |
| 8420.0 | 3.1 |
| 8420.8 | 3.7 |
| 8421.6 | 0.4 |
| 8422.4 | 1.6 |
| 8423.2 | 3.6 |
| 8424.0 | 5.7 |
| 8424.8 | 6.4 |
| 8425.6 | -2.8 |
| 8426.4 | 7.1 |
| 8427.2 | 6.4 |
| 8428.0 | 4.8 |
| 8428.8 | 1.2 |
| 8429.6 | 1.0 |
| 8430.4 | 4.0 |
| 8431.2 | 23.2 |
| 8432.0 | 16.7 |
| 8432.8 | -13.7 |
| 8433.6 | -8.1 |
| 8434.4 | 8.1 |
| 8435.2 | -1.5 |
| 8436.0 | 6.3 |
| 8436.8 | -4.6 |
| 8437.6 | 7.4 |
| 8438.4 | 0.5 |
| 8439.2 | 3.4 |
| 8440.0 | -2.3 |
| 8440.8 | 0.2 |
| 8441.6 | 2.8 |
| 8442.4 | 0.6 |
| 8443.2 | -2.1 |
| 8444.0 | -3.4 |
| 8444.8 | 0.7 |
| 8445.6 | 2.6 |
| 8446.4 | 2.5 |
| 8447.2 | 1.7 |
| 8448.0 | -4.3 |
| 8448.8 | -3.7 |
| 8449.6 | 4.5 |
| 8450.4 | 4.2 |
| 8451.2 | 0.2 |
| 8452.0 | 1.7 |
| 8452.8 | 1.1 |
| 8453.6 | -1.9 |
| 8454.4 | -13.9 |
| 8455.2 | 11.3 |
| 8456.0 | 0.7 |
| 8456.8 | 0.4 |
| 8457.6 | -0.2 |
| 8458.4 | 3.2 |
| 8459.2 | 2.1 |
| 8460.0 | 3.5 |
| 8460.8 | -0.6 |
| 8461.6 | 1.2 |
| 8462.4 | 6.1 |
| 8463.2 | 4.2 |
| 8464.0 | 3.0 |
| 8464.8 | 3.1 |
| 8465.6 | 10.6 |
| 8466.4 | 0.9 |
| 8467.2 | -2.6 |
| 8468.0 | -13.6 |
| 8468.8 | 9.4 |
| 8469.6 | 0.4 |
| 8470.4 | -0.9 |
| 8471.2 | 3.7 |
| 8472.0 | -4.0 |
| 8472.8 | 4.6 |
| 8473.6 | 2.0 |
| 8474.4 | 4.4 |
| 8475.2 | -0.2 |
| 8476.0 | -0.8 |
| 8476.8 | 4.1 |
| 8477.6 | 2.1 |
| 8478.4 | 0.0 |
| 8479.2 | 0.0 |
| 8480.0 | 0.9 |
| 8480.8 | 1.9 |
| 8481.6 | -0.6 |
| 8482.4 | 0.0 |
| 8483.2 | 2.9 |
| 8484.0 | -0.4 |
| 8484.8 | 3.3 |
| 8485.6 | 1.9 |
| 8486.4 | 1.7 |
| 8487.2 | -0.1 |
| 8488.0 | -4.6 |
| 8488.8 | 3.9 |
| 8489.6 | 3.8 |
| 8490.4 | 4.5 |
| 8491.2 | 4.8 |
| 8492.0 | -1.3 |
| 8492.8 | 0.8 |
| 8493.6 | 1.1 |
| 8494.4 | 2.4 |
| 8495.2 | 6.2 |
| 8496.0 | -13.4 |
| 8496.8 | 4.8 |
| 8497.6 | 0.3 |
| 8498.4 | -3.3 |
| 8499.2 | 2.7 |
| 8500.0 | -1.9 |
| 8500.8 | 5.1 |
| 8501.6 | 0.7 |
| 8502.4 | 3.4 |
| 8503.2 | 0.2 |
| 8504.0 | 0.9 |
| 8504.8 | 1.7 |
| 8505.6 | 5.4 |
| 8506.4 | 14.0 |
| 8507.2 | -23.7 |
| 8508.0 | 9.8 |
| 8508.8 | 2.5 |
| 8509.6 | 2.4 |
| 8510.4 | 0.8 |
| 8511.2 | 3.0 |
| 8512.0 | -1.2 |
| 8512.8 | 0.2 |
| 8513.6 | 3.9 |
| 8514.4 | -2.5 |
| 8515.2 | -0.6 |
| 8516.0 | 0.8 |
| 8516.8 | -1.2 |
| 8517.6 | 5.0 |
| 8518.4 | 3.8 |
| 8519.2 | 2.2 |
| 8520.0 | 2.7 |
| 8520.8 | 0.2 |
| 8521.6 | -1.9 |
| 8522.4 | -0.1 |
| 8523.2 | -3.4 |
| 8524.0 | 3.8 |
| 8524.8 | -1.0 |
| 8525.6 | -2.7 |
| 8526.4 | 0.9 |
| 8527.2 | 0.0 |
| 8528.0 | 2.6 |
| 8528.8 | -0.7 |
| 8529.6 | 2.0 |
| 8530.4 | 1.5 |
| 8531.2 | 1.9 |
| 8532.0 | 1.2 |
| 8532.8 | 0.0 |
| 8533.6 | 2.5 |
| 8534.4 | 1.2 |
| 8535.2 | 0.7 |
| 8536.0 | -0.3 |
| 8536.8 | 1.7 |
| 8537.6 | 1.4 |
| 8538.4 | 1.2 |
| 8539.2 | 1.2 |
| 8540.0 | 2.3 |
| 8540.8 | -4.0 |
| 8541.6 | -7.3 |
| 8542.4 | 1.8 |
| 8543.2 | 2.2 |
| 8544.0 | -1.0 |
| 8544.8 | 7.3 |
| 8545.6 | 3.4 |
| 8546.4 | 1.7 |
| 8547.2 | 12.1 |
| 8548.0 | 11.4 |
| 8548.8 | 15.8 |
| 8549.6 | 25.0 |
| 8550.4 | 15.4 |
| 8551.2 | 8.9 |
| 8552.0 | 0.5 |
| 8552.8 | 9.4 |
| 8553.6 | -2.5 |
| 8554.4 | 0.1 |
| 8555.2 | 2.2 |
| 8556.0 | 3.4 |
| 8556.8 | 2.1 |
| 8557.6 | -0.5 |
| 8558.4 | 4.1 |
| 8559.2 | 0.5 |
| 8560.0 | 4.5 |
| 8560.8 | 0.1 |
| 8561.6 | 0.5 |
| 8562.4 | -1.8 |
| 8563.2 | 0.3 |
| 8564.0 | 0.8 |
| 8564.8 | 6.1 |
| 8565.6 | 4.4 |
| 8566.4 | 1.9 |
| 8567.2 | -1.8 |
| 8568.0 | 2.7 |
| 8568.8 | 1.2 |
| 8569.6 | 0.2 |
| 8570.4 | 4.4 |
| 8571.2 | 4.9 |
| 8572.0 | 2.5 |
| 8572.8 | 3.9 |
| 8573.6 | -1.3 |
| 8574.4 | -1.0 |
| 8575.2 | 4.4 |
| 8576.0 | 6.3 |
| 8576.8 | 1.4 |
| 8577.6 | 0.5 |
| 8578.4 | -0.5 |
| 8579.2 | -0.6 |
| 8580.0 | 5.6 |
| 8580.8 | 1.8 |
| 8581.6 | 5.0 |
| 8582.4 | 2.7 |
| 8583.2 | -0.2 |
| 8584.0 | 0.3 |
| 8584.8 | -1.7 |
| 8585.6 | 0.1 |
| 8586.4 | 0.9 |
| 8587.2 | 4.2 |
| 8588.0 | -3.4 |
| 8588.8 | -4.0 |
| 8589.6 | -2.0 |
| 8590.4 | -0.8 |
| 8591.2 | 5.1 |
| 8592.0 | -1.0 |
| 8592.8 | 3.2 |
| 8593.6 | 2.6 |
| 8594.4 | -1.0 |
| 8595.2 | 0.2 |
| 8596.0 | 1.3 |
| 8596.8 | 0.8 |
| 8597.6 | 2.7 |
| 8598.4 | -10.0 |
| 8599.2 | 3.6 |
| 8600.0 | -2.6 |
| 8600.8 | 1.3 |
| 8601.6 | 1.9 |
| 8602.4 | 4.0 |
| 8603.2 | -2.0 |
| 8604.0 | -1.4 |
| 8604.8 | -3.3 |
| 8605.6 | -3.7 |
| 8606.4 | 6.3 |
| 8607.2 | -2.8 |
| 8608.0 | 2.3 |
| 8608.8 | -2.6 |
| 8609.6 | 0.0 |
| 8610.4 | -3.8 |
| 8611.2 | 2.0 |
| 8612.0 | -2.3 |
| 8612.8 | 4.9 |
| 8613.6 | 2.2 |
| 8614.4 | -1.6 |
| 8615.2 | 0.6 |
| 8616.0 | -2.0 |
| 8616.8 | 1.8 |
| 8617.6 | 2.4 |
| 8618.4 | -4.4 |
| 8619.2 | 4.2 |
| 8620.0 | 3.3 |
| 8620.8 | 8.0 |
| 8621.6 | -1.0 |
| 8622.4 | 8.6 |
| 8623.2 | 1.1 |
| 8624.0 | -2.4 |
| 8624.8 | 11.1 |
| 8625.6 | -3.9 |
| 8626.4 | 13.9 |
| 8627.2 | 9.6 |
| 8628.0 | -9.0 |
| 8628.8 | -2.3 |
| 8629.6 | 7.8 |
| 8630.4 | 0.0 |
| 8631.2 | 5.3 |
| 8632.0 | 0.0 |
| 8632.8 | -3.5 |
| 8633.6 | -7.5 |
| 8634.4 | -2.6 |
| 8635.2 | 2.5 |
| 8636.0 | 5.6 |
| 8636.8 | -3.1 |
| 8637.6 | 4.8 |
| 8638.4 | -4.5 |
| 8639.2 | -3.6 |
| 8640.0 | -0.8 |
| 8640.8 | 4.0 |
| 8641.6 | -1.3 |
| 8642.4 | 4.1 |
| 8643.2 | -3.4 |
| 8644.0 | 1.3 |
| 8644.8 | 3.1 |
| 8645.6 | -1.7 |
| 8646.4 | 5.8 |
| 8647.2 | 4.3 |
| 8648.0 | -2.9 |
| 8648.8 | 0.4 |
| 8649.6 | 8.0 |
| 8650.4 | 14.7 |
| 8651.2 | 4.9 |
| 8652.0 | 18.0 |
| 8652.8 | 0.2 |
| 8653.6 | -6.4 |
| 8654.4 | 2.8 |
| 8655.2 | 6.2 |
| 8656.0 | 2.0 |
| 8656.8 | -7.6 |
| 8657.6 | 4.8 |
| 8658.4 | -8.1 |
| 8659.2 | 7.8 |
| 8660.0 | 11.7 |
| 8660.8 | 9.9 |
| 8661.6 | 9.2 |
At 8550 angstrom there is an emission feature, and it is H-gamma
